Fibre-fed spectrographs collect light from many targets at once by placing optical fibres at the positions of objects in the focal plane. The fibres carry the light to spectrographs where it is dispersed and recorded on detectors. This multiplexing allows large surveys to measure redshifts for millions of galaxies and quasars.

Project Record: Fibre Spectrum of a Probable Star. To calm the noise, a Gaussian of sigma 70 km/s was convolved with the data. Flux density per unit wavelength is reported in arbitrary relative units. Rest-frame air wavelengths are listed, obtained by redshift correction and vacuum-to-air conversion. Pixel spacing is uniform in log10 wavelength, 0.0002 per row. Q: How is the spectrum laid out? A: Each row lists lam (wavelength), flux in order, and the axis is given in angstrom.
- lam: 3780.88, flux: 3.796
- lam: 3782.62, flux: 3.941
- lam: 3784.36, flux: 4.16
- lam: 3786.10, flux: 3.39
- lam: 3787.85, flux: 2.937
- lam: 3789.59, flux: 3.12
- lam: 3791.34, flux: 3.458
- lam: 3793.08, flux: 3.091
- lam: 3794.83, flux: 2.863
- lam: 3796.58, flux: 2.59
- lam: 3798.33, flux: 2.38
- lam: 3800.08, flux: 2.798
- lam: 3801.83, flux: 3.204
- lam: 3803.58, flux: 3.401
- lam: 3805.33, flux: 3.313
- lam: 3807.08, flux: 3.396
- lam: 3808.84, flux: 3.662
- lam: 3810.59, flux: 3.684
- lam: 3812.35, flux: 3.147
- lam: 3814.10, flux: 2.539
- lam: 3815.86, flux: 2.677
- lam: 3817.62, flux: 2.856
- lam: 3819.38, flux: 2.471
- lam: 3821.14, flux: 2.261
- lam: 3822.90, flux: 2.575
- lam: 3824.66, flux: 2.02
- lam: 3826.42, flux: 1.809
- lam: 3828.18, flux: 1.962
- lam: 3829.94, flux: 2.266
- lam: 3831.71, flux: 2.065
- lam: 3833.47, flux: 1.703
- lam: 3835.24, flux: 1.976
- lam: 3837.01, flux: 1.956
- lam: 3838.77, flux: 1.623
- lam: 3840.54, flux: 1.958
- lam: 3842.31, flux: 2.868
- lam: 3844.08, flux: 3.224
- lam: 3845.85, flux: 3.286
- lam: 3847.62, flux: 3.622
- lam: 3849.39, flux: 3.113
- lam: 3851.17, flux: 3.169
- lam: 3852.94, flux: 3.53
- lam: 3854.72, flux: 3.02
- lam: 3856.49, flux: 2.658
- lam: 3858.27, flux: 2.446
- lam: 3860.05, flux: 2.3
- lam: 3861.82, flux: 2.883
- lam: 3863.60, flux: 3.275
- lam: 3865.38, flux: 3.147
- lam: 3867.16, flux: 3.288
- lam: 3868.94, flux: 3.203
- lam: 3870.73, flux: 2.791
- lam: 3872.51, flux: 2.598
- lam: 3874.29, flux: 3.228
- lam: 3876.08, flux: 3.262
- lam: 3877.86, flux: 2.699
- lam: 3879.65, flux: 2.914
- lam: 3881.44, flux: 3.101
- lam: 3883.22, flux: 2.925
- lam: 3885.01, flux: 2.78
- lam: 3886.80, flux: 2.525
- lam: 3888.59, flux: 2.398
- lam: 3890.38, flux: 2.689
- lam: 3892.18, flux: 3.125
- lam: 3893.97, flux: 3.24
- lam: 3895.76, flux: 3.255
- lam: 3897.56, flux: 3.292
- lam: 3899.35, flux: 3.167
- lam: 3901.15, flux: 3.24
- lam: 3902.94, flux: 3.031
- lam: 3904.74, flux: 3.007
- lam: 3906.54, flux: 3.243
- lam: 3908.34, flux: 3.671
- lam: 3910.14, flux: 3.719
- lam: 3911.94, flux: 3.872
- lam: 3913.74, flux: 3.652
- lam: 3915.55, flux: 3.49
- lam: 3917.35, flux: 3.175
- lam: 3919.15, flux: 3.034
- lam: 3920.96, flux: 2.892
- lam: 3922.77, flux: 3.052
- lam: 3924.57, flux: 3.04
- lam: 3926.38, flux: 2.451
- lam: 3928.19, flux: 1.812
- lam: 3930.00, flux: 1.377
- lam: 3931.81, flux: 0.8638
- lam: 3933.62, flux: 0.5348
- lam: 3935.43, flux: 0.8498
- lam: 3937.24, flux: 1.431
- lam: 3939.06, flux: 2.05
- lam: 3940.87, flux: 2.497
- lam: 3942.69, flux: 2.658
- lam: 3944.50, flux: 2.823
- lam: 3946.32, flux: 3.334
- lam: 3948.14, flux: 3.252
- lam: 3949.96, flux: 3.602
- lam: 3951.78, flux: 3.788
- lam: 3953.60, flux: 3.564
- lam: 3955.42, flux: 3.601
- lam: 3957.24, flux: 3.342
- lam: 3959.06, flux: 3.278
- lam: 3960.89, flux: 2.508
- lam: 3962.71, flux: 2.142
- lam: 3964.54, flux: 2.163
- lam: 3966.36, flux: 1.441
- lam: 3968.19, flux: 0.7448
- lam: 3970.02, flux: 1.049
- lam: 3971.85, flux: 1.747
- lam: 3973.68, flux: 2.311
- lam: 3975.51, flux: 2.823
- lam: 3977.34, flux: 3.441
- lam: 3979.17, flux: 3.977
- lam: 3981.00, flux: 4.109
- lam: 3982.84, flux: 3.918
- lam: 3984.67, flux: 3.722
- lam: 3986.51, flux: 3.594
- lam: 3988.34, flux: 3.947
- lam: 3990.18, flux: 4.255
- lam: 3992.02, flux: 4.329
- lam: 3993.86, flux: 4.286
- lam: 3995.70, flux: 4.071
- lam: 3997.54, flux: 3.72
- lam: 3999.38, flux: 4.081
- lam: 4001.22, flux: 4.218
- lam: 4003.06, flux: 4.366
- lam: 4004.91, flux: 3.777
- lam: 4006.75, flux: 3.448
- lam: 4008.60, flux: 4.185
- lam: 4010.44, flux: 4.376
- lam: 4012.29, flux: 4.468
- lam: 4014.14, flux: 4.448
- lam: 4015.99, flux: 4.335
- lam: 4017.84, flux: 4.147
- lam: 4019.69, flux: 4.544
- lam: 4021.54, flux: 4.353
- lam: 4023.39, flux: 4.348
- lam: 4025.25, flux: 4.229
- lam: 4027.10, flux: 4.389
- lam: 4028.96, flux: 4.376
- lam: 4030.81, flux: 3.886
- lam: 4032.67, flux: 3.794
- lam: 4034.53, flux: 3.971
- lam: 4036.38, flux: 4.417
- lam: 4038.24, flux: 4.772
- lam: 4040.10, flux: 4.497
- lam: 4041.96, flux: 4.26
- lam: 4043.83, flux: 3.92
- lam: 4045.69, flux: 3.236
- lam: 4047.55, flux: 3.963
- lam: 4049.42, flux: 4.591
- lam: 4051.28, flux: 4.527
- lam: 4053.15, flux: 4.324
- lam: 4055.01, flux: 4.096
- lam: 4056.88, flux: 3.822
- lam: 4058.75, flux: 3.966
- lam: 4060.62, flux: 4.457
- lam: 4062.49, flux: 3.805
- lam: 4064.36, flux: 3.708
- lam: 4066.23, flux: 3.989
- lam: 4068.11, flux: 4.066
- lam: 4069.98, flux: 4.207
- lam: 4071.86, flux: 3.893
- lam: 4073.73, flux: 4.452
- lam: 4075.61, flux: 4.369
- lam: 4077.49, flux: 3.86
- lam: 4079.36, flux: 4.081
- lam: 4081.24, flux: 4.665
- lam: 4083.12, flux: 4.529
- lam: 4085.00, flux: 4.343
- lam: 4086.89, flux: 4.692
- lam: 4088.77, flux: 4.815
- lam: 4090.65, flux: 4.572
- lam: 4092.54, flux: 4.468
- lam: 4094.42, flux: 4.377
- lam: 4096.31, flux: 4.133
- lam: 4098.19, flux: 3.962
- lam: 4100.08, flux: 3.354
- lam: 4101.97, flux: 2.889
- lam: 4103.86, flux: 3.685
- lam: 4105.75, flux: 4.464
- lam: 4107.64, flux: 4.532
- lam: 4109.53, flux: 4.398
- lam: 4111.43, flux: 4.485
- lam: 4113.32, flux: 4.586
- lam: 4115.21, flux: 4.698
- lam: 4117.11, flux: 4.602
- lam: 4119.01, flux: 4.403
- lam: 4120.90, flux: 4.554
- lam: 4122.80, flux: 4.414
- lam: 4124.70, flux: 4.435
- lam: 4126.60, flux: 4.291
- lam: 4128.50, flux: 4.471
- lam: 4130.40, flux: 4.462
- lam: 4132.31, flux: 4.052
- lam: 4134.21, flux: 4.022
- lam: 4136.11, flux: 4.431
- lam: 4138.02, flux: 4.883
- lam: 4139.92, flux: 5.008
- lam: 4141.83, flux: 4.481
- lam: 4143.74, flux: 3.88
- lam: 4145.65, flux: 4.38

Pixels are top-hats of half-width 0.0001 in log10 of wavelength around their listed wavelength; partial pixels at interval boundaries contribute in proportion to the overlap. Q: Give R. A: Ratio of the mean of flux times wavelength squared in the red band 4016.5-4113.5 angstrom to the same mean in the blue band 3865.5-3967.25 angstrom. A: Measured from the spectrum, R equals 1.60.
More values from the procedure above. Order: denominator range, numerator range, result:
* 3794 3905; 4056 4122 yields 1.69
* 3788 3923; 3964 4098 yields 1.48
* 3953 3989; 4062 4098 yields 1.57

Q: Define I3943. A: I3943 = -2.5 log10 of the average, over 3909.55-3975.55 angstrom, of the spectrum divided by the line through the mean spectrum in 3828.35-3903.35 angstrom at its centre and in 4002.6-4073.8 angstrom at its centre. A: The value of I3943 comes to 0.32 mag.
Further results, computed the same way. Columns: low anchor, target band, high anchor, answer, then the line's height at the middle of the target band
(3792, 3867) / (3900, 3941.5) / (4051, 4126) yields 0.24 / 3.27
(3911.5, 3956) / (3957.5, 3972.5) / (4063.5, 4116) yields 0.45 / 2.96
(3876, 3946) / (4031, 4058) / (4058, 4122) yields -0.08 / 3.86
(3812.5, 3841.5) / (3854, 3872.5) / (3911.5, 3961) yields -0.22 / 2.36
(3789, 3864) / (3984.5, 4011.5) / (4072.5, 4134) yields -0.09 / 3.71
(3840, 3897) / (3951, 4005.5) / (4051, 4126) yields 0.11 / 3.6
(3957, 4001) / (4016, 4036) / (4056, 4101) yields -0.16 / 3.64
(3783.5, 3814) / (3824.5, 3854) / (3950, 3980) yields 0.22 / 3.06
